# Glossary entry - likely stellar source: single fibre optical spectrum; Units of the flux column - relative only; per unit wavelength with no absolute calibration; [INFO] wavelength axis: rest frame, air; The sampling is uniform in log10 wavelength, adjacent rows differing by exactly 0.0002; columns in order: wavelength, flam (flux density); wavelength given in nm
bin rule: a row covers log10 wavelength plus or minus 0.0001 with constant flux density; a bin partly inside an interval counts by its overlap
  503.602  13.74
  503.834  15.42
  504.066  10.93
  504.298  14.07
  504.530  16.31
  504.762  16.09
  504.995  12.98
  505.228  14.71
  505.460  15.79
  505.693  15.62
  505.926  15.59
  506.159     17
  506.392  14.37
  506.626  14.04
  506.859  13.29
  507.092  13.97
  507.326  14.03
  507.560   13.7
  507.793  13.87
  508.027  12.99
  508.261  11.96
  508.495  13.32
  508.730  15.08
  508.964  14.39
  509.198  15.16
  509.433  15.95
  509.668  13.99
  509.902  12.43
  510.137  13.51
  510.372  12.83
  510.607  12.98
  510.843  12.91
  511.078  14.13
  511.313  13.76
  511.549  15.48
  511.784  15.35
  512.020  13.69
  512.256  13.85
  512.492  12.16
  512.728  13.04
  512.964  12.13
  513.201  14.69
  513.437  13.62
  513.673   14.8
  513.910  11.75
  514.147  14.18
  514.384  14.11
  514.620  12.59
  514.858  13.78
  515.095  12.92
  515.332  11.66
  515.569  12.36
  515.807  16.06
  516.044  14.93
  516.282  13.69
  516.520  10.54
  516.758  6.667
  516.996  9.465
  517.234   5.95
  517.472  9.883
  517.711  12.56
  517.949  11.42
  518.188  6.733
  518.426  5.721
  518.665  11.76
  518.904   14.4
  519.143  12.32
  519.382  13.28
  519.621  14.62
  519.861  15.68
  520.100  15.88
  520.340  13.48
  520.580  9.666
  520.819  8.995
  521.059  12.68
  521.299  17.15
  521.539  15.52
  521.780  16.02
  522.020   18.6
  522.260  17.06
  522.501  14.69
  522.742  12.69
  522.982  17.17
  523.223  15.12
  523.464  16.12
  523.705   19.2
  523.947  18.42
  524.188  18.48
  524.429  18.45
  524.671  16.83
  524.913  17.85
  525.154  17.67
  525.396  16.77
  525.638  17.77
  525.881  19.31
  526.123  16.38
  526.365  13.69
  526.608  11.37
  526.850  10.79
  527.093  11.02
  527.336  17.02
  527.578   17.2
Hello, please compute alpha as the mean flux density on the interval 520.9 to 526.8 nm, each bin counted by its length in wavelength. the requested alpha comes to 16.3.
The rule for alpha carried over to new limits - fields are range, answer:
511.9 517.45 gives 12.5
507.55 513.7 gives 13.8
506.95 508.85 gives 13.6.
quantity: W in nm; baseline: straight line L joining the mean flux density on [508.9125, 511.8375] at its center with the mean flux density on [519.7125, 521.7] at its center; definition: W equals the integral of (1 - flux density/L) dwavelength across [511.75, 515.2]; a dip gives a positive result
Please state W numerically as 0.11 nm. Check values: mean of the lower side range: 14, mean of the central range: 13.5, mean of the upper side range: 13.7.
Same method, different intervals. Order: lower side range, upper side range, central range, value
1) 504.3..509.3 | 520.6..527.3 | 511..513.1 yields 0.16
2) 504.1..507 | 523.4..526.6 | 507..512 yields 0.48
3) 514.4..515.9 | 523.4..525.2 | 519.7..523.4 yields 0.41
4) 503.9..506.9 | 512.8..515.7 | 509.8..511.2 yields 0.07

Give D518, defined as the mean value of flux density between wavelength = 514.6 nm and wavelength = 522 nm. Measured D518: 12.3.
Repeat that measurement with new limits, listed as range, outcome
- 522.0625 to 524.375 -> 16.7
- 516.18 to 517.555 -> 9.3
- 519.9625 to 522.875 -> 14.4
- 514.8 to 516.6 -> 13.3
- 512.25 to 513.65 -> 13.3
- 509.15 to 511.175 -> 13.7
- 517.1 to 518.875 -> 9.42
